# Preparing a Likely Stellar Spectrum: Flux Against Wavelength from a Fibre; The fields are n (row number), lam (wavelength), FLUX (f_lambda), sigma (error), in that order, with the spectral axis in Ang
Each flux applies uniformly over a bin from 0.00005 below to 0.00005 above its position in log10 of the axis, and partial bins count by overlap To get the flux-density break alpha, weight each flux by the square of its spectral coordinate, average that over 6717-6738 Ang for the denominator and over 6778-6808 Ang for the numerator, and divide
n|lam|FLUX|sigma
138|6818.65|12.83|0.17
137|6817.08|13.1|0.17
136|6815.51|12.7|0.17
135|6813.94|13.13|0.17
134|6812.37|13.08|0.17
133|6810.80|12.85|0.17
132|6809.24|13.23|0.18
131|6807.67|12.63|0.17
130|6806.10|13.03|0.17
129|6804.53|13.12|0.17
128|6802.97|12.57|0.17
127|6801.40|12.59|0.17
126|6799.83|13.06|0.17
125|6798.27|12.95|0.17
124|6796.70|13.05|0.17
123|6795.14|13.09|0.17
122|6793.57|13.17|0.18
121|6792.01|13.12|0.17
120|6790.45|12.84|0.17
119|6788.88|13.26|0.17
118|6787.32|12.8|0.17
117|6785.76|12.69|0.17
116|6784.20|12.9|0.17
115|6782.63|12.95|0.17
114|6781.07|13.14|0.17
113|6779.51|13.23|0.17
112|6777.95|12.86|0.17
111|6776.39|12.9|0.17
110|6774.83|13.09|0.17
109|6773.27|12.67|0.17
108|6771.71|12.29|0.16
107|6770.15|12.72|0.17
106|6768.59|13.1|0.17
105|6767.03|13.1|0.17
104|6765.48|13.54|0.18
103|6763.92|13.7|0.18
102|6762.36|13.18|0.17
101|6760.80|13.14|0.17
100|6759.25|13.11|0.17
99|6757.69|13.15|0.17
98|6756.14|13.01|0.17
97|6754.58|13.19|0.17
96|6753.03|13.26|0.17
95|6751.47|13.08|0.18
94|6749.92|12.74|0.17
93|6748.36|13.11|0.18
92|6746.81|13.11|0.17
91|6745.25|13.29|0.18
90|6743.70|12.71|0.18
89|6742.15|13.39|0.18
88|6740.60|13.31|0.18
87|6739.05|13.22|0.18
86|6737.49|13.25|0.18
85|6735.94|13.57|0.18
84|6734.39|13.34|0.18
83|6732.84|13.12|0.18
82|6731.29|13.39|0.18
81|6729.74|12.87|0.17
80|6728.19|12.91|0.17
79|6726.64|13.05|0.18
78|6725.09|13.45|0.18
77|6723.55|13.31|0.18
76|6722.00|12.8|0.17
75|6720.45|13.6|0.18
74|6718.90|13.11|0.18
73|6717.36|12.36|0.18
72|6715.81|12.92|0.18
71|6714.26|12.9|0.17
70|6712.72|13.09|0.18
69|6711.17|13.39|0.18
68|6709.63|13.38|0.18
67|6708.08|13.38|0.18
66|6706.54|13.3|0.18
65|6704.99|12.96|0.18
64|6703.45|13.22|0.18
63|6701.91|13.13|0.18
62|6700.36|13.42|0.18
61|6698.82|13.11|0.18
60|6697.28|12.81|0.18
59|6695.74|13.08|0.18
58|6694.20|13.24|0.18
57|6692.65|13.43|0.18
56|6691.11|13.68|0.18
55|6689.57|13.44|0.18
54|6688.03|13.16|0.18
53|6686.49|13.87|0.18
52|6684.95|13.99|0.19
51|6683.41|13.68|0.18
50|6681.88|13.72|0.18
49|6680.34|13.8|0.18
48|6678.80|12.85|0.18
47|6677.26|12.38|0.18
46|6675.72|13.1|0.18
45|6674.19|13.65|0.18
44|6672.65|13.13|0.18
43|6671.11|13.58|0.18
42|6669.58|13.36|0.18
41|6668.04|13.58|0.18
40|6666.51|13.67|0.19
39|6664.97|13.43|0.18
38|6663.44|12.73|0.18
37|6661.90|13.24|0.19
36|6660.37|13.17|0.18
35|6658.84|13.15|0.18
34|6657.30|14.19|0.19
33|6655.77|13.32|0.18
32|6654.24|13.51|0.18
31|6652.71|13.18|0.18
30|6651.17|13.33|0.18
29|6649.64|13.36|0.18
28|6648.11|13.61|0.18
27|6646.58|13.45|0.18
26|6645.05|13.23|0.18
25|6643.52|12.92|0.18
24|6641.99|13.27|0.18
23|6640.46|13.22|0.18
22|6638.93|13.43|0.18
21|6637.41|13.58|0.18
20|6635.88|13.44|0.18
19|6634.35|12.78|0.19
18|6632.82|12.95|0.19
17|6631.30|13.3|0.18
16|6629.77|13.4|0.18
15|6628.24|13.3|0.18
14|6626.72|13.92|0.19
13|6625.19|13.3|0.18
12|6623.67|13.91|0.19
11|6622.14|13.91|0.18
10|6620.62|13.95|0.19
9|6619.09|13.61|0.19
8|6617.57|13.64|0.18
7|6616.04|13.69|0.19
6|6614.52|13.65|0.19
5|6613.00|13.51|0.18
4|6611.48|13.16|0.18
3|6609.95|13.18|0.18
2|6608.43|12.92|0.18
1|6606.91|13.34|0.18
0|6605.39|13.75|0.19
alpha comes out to 1.0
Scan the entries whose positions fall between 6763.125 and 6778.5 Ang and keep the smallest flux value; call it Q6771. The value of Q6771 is 12.29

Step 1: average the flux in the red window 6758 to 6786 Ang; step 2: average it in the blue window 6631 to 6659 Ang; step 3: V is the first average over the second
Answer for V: 0.98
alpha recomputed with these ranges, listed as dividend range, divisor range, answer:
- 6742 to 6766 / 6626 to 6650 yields 1.02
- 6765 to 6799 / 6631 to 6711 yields 1.01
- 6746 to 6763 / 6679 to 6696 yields 0.99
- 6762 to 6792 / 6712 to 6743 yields 1.00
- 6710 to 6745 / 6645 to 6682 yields 1.00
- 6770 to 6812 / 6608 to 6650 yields 1.01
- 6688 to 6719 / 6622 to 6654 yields 1.01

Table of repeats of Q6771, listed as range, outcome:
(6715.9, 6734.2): 12.36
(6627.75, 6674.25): 12.73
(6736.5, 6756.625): 12.71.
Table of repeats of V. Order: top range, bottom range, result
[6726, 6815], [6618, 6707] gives 0.98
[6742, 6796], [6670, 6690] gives 0.97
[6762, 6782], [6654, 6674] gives 0.97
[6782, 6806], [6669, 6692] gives 0.96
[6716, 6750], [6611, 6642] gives 0.97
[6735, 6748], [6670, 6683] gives 0.99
